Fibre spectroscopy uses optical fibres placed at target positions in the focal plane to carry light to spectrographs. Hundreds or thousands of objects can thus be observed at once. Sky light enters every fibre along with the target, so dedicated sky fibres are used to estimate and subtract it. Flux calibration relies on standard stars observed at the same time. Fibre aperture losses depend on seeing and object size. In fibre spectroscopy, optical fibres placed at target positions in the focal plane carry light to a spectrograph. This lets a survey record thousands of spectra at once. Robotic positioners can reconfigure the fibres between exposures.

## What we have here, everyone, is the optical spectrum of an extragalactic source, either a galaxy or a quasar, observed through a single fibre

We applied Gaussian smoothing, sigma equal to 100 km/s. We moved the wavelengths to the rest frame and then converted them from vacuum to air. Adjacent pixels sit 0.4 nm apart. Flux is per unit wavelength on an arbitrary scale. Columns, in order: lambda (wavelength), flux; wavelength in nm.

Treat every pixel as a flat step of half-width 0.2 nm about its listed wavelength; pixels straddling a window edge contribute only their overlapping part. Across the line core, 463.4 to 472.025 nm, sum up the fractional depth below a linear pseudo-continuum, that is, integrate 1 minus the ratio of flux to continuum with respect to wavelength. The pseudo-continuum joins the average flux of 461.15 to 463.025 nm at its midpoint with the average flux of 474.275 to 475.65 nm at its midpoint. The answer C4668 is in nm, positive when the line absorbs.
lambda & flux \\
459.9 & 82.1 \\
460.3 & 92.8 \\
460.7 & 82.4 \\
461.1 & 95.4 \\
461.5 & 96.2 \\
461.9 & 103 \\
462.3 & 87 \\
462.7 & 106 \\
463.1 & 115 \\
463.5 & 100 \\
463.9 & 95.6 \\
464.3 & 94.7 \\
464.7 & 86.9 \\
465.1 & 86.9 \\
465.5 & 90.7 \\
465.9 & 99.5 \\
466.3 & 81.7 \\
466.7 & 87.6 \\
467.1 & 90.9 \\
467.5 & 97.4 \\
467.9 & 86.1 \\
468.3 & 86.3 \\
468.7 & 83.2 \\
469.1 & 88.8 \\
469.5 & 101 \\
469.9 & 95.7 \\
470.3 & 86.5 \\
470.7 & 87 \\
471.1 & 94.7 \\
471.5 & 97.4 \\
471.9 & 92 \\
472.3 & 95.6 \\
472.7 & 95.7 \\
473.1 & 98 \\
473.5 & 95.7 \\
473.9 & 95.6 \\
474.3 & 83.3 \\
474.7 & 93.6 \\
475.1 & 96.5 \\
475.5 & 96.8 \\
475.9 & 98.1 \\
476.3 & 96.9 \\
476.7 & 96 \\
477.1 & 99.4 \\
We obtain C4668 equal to 0.47 nm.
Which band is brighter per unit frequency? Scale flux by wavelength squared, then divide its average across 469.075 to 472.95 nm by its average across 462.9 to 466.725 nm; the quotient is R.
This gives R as 1.02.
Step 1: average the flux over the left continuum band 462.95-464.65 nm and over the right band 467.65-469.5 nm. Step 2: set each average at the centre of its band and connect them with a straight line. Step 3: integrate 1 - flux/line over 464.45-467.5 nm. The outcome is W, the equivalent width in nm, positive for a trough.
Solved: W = 0.14 nm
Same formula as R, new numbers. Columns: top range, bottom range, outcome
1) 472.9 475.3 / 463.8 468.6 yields 1.08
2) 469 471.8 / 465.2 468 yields 1.04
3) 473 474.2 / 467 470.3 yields 1.07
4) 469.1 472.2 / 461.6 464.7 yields 0.97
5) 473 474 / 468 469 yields 1.15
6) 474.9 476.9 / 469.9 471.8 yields 1.08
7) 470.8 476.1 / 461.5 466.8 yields 1.04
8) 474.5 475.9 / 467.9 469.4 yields 1.13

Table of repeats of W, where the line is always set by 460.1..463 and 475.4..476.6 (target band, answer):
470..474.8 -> 0.188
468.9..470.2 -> 0.026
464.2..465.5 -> 0.088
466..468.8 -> 0.231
